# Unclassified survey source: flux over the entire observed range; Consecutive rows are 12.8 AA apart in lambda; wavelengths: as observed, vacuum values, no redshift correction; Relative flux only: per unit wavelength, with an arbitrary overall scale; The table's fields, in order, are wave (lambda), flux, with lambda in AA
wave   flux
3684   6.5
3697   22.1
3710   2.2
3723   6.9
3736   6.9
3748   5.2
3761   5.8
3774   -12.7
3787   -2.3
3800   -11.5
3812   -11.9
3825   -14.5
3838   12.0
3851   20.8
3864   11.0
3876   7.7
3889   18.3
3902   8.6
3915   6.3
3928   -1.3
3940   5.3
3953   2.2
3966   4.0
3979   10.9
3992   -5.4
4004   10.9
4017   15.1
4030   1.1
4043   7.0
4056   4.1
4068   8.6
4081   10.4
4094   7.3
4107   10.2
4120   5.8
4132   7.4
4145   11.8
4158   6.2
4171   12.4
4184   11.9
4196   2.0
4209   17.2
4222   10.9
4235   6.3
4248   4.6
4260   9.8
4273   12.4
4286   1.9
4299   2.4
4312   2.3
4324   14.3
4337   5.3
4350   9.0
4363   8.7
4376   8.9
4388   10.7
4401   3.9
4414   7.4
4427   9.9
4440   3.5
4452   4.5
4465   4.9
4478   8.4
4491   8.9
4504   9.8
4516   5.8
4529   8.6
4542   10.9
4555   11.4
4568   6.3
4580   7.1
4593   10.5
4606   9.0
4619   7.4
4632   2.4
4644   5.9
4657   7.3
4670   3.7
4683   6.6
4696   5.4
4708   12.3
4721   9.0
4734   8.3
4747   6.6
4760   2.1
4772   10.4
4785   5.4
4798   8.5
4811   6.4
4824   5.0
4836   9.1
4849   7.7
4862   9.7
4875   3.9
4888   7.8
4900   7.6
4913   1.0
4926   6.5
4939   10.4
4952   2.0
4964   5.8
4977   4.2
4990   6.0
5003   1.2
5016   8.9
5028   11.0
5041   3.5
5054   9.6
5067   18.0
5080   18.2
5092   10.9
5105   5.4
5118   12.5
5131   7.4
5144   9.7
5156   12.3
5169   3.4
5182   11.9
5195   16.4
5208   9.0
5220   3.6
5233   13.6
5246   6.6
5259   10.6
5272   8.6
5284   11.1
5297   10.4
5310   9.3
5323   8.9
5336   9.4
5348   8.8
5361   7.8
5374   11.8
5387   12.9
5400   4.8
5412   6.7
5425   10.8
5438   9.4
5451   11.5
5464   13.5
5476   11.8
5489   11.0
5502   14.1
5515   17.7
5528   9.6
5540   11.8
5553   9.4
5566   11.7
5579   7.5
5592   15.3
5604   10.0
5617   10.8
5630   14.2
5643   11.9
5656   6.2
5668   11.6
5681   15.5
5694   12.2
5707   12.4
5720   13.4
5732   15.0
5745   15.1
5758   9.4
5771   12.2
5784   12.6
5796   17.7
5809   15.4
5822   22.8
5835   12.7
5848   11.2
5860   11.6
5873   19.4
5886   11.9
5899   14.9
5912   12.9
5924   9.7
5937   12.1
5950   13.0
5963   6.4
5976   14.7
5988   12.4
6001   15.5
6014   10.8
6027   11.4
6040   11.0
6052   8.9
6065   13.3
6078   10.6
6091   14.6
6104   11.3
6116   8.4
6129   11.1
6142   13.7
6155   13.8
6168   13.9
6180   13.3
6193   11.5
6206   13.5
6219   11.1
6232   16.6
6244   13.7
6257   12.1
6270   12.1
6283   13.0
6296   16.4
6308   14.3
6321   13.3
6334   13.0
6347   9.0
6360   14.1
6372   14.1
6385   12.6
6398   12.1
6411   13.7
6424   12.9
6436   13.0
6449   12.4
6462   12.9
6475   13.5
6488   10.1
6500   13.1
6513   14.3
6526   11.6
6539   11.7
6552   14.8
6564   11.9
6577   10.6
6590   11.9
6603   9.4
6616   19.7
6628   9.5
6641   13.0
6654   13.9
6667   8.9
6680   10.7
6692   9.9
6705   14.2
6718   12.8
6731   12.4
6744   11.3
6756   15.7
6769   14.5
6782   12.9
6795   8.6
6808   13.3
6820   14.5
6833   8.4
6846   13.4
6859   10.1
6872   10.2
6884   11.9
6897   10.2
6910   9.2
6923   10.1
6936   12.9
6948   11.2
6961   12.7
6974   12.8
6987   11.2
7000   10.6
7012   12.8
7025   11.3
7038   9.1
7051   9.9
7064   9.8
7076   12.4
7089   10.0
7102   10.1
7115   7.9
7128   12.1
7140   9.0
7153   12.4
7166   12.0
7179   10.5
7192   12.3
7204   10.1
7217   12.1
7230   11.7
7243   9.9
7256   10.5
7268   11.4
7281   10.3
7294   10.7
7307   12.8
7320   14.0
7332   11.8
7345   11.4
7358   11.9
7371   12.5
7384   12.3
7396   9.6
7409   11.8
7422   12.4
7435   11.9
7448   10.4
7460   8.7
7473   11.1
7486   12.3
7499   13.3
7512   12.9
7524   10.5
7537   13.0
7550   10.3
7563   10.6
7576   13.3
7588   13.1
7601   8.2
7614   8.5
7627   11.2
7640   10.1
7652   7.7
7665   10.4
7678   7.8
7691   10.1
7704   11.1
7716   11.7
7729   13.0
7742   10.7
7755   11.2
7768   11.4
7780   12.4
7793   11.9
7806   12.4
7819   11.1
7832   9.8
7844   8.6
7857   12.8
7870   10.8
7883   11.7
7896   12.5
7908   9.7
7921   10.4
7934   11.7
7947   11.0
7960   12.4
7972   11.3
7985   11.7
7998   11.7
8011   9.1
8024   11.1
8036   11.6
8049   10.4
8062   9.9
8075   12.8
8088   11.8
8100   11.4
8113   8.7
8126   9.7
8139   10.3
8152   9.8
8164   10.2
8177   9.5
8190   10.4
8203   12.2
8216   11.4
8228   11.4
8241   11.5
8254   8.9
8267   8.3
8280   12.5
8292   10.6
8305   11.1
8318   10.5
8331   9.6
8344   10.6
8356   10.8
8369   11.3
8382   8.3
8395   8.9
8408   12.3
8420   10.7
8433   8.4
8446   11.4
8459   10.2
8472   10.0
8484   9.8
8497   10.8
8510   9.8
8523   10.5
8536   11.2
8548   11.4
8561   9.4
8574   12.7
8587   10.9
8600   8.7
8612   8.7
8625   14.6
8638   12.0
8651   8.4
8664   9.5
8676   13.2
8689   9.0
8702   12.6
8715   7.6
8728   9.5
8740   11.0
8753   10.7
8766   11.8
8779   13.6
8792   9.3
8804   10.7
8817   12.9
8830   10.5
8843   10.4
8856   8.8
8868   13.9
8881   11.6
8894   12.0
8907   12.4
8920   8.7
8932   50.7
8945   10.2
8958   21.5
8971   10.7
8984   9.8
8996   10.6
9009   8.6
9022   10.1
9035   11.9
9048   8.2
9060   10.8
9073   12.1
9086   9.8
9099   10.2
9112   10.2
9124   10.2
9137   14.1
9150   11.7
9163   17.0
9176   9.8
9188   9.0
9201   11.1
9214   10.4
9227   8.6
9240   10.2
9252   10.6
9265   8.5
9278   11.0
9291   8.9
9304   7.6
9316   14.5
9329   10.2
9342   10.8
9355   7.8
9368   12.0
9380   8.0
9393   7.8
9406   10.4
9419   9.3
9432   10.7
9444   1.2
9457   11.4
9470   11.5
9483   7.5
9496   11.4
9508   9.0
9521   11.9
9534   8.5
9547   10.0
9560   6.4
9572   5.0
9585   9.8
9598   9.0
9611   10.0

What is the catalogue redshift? 0.36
